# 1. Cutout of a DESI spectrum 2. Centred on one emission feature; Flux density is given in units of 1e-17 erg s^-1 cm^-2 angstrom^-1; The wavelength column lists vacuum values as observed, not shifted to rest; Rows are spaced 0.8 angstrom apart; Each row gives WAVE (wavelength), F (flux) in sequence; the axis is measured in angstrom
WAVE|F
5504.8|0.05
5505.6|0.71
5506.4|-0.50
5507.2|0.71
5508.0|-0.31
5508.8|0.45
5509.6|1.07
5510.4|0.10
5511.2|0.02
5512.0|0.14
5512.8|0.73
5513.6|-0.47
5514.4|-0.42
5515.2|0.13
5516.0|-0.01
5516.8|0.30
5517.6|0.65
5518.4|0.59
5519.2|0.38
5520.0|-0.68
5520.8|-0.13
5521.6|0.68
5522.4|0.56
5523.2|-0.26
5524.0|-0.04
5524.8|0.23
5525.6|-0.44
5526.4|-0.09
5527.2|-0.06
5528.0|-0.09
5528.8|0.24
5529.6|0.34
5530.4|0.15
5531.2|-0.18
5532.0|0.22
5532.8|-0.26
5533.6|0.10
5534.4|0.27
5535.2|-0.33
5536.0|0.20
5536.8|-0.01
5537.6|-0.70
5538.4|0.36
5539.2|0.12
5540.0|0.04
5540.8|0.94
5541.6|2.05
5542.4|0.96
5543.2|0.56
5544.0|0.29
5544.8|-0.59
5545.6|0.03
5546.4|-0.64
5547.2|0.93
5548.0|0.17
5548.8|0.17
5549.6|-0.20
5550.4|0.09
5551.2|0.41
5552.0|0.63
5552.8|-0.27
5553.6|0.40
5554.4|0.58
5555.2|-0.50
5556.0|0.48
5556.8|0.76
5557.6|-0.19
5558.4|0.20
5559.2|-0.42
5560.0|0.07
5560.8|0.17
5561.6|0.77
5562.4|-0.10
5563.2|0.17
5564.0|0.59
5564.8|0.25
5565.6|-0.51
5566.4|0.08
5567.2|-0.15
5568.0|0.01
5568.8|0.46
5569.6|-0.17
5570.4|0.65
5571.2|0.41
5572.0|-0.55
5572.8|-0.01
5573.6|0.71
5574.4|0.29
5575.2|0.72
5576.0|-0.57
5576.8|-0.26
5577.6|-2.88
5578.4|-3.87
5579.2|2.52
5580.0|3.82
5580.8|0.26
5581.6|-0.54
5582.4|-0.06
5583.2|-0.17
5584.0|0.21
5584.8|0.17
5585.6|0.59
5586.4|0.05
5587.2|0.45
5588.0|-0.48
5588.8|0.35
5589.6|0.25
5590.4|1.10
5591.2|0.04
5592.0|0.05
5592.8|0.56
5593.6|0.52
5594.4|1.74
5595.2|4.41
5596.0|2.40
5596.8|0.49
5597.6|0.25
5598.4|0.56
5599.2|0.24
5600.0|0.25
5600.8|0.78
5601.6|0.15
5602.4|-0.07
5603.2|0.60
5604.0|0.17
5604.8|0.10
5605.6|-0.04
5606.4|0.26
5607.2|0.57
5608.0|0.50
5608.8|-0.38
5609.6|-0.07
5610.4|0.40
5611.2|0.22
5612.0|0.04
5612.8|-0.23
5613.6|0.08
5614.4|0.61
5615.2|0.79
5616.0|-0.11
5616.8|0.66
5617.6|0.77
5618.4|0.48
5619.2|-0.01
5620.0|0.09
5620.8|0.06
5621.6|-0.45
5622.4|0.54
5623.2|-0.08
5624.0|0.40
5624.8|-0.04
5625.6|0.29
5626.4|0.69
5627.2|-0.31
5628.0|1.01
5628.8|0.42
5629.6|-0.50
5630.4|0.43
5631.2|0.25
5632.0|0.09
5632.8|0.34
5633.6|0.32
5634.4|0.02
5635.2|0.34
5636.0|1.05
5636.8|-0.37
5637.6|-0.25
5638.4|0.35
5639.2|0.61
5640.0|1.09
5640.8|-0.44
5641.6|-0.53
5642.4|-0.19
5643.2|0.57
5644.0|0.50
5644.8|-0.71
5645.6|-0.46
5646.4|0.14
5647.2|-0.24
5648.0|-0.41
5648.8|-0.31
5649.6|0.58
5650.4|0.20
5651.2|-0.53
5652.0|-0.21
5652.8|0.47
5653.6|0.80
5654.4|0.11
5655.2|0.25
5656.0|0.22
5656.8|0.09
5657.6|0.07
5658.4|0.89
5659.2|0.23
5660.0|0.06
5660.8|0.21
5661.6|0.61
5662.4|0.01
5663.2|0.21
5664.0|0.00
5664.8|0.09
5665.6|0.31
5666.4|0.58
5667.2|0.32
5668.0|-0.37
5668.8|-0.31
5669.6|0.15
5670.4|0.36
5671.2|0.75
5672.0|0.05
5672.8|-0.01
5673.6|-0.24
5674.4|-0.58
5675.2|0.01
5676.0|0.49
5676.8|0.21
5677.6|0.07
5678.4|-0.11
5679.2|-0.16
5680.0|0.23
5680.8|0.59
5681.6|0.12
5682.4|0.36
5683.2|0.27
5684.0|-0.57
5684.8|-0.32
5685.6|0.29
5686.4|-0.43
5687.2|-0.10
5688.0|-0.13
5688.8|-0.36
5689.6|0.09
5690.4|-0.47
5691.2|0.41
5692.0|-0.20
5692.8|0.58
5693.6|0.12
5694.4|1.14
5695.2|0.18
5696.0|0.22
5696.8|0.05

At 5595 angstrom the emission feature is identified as [O III] 5007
